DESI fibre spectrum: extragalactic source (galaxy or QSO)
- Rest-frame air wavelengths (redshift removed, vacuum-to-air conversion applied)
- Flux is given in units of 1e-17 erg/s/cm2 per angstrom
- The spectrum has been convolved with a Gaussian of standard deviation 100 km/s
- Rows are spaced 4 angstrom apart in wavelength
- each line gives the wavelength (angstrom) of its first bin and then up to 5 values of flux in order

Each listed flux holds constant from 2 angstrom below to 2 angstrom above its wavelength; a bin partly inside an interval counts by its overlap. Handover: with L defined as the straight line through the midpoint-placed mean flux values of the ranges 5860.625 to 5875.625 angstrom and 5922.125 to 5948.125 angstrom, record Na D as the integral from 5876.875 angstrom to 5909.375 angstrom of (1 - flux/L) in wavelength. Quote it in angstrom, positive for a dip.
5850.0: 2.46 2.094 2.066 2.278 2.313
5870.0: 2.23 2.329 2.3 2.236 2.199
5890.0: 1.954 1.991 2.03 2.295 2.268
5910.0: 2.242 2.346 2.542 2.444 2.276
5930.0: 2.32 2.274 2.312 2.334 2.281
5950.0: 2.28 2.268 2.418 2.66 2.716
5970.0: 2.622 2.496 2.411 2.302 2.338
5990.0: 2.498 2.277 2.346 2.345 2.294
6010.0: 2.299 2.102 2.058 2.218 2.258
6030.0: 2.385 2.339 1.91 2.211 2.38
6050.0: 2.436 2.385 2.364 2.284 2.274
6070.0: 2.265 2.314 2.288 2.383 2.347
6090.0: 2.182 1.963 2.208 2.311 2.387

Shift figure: 1.9 angstrom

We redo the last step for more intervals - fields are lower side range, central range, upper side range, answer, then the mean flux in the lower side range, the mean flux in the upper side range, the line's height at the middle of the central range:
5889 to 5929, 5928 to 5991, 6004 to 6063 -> -4.3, 2.25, 2.26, 2.25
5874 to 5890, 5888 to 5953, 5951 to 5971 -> 2.9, 2.22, 2.52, 2.37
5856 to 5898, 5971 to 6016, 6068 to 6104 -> -2.5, 2.18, 2.25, 2.22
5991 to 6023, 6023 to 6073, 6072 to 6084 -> 0.1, 2.25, 2.33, 2.3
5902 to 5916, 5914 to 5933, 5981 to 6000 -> -0.7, 2.29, 2.35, 2.3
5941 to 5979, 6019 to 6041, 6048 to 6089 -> 1.5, 2.45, 2.33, 2.37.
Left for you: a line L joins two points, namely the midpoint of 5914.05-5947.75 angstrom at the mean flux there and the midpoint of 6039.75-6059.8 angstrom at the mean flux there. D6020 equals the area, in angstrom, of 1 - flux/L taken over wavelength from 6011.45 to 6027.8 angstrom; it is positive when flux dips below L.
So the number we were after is 1.30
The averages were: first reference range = 2.35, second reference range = 2.35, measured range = 2.16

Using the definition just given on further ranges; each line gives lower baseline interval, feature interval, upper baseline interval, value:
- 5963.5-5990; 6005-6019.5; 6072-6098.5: 1.33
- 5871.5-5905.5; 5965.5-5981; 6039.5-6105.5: -2.12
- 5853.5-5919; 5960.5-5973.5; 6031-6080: -2.28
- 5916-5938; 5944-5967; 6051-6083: -0.67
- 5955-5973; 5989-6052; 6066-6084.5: 4.47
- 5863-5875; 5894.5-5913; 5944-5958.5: 0.76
